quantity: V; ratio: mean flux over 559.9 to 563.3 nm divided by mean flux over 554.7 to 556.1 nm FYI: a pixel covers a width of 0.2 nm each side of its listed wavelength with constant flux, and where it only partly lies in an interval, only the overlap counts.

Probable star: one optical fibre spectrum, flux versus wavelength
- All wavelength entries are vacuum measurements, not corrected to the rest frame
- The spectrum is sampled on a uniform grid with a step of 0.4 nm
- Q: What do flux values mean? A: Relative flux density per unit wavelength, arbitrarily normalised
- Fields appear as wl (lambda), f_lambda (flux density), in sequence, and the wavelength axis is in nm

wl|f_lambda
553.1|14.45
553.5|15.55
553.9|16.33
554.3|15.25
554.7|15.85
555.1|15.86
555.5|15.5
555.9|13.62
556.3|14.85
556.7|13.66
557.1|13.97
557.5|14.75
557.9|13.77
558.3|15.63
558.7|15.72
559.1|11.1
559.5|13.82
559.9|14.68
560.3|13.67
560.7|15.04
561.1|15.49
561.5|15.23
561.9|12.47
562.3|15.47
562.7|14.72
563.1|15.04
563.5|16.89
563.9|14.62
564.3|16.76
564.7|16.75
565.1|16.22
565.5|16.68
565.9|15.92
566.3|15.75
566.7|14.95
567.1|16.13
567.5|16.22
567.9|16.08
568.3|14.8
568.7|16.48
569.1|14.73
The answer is 0.97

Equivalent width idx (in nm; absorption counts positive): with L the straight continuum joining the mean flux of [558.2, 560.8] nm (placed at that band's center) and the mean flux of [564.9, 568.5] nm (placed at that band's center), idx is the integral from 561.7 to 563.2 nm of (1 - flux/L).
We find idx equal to 0.05 nm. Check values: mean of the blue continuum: 14.2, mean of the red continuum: 15.9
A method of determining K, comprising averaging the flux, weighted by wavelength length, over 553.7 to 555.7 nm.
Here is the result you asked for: 15.8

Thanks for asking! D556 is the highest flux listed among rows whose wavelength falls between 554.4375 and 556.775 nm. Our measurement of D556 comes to 15.86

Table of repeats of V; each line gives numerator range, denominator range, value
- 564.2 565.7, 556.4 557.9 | 1.17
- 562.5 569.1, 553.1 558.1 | 1.06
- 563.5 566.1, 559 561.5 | 1.14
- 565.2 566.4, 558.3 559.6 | 1.17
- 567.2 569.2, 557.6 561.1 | 1.10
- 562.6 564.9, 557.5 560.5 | 1.12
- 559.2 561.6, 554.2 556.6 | 0.96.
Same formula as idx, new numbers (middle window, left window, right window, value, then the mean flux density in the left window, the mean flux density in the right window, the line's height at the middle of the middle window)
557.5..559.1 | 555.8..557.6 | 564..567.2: 0.00 nm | 14.2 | 16.1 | 14.5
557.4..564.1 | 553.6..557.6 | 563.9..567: 0.41 nm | 15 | 16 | 15.5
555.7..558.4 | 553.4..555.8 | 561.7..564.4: 0.21 nm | 15.6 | 15.1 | 15.5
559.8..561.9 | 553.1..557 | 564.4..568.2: 0.13 nm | 15.1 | 16.1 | 15.6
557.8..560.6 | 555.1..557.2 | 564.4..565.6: 0.20 nm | 14.5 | 16.6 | 15.2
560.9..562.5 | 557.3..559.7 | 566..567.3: 0.01 nm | 14.1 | 15.6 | 14.7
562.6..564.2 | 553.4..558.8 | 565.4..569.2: 0.01 nm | 15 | 15.8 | 15.5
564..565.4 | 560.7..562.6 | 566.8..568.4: -0.11 nm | 14.7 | 15.8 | 15.3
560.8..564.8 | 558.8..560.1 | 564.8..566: -0.07 nm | 13.4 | 16.3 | 15.1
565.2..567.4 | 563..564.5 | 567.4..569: -0.01 nm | 15.9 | 15.8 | 15.8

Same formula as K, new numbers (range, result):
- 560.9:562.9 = 14.7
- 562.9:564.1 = 15.5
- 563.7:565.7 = 16.2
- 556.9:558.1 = 14.2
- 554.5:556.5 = 15.1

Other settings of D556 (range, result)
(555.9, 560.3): 15.72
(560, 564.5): 16.89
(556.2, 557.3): 14.85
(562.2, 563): 15.47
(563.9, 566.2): 16.76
